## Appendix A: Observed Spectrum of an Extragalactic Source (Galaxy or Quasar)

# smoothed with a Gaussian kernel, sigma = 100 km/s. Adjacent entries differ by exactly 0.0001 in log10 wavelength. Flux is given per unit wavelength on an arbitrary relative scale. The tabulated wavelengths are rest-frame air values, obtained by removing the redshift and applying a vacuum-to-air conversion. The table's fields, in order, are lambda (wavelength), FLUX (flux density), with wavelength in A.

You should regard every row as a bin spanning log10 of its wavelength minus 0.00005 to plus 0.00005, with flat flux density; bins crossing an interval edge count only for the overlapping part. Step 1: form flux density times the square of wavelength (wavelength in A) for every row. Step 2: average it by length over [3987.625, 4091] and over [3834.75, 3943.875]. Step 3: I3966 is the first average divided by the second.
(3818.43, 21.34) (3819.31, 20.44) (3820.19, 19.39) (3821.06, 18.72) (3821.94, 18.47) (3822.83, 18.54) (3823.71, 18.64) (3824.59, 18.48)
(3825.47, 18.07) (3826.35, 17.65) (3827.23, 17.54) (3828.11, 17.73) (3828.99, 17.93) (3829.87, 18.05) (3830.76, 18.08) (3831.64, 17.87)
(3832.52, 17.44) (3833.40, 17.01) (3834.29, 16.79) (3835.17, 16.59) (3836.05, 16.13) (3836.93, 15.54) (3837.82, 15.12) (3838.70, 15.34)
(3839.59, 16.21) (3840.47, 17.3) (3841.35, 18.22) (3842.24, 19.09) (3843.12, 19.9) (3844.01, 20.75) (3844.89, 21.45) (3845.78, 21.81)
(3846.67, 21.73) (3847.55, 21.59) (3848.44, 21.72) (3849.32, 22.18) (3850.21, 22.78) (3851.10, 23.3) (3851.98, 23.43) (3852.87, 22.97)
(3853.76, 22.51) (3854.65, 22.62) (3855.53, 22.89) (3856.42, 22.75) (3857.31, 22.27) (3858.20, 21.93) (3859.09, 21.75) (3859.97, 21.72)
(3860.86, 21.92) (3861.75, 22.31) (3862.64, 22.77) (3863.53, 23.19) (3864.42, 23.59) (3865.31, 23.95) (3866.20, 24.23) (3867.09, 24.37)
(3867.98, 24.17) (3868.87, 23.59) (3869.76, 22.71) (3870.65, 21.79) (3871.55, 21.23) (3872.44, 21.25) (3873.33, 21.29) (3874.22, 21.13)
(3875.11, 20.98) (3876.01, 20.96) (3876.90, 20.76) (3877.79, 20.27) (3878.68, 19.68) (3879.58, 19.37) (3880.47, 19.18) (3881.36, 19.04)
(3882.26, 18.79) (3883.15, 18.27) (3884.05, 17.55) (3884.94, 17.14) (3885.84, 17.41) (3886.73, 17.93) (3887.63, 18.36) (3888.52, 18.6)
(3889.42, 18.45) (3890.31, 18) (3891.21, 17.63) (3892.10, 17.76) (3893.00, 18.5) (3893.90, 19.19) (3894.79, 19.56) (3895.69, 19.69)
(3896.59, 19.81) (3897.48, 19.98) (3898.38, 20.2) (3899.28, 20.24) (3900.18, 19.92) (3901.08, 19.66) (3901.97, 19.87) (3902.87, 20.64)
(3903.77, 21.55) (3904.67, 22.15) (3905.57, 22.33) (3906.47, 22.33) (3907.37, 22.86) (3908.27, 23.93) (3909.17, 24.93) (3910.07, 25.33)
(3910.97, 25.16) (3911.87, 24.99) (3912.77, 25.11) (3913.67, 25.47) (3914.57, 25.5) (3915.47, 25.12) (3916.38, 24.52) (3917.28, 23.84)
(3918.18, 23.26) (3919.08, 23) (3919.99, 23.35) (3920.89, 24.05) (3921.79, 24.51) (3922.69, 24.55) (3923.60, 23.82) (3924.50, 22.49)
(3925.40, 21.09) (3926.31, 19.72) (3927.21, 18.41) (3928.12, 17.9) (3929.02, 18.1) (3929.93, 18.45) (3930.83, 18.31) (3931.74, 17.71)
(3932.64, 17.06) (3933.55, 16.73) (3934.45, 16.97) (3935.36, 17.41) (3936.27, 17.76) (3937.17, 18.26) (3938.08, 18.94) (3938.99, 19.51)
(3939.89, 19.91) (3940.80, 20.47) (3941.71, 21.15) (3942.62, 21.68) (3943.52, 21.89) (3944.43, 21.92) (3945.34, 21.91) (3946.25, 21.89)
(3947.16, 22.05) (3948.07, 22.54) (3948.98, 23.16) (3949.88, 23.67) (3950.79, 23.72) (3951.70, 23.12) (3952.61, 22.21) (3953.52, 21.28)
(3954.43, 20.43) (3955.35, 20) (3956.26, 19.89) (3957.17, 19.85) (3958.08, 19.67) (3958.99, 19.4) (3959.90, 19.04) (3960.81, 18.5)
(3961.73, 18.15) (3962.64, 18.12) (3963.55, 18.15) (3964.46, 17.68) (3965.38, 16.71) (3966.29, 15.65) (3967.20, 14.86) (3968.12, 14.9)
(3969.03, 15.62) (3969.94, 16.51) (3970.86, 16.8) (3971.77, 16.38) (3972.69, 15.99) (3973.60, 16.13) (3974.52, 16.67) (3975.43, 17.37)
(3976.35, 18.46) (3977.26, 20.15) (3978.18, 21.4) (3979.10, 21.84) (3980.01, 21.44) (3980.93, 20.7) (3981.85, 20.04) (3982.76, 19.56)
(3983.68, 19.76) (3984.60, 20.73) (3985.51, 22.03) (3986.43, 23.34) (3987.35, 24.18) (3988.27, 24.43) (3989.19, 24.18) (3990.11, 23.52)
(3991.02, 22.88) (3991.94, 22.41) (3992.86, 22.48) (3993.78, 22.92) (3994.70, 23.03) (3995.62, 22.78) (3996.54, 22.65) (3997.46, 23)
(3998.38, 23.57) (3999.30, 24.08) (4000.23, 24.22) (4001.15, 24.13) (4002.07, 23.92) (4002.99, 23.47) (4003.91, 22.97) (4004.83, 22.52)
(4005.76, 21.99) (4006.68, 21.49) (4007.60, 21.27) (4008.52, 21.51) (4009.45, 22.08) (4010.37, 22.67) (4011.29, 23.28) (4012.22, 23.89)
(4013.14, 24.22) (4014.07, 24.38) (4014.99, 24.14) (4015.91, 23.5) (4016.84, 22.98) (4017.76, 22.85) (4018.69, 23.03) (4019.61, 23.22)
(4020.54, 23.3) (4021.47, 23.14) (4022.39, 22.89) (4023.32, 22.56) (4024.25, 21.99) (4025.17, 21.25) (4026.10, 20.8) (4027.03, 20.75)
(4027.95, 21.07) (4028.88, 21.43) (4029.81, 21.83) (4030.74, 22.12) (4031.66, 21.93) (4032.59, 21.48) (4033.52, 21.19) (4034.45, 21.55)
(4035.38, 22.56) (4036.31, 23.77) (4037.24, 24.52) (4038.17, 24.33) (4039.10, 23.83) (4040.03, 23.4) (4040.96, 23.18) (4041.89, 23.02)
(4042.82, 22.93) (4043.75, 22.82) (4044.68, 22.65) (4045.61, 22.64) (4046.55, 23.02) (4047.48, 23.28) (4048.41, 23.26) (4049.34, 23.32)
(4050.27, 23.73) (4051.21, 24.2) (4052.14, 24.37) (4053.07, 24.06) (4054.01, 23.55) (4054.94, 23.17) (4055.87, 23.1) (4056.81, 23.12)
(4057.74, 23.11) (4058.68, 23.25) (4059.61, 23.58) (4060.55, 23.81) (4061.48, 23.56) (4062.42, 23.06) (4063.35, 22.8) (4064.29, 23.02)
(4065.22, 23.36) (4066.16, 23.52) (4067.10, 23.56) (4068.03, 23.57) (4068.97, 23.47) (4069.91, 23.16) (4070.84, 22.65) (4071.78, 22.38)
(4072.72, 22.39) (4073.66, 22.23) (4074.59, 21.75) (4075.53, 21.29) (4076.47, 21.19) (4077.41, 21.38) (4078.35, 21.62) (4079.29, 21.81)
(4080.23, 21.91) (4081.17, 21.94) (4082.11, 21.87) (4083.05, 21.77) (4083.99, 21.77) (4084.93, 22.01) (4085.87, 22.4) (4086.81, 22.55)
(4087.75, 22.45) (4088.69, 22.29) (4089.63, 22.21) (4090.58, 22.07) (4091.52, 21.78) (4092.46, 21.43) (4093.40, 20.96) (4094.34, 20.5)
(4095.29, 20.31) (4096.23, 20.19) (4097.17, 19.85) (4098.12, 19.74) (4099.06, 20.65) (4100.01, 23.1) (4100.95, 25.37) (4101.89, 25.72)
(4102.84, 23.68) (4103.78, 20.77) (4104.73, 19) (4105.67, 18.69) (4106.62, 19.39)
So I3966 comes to 1.18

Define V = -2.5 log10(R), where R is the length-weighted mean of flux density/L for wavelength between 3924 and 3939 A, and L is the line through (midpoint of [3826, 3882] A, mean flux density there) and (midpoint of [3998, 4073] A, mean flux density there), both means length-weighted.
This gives 0.17 mag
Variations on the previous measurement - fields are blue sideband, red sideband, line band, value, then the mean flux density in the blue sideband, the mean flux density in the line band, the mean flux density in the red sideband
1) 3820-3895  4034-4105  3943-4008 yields 0.03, 19.9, 20.8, 22.6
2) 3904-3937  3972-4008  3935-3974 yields 0.13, 21.9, 19.4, 21.7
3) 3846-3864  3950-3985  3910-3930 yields -0.13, 22.4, 23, 18.9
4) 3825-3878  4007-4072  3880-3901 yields 0.12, 20.5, 18.8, 22.9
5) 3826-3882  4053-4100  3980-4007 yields -0.05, 20.5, 22.6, 22.2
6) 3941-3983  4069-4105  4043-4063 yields -0.10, 19.5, 23.4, 21.9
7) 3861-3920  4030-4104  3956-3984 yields 0.20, 21.3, 18.2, 22.6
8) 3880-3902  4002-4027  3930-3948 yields 0.04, 18.8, 19.6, 22.7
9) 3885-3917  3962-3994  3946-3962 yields -0.05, 21.2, 21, 19.5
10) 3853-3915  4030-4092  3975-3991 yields 0.03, 21.3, 21.4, 22.8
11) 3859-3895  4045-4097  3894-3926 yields -0.09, 20.5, 22.7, 22.5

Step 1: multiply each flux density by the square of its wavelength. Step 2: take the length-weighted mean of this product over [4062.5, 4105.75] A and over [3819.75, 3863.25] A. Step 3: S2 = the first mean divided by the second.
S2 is 1.26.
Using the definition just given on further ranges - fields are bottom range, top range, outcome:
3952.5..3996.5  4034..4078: 1.22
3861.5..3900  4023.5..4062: 1.22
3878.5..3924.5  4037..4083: 1.17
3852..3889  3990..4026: 1.16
